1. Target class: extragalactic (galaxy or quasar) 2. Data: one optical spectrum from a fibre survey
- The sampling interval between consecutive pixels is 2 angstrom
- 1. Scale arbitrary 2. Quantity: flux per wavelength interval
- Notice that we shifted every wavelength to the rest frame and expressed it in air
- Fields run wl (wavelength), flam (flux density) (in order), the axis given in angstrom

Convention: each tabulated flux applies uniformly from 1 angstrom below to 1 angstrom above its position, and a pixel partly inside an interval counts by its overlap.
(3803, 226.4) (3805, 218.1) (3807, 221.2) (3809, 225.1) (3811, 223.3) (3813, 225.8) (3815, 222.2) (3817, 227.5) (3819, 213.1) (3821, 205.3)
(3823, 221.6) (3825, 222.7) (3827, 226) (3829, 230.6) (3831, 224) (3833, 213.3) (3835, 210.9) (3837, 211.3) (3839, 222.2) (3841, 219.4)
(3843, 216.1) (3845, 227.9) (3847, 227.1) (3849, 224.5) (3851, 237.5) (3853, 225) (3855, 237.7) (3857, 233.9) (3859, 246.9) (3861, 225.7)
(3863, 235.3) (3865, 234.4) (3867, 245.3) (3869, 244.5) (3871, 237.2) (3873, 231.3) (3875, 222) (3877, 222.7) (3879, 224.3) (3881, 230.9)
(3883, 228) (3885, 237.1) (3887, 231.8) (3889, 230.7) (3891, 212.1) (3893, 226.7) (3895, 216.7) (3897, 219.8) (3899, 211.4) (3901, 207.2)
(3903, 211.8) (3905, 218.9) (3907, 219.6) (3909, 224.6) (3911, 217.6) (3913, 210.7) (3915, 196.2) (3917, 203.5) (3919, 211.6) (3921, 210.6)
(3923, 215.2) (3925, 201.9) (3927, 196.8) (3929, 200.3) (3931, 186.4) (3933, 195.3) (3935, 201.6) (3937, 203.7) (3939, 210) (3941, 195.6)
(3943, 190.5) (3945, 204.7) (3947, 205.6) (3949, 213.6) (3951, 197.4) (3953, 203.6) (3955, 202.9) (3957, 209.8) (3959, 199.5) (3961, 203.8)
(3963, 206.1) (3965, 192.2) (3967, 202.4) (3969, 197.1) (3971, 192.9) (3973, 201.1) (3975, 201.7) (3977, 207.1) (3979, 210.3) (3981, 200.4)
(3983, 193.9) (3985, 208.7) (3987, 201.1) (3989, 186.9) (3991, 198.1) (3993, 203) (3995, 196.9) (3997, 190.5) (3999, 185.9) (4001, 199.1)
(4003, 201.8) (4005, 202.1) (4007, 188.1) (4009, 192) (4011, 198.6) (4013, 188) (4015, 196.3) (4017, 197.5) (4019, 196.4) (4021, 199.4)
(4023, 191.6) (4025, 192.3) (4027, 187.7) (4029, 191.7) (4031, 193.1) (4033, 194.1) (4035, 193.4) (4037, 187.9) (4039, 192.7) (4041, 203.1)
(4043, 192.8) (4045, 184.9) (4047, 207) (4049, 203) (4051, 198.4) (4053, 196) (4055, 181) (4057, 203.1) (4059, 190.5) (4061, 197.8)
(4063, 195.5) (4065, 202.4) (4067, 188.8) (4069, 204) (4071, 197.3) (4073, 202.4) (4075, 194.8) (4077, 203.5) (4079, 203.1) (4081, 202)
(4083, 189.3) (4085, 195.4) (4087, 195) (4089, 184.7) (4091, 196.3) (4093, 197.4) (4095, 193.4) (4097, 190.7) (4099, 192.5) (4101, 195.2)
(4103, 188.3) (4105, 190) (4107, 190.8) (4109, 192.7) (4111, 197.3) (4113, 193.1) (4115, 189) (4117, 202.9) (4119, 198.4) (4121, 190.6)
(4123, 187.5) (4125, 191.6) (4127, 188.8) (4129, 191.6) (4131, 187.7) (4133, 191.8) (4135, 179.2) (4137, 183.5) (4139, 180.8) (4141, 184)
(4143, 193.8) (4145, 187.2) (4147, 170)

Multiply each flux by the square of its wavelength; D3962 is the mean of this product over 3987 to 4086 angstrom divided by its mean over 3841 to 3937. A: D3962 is 0.96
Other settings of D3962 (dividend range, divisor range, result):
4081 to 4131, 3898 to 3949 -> 1.02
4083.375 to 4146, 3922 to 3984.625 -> 1.03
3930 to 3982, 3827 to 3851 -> 0.96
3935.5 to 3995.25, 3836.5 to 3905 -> 0.93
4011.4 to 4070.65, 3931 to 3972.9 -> 1.01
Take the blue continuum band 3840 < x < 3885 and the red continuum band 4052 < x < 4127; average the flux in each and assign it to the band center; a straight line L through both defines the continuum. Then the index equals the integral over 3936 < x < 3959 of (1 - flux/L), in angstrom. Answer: 1.5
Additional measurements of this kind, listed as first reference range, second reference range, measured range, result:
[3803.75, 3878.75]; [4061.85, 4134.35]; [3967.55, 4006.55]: 1.7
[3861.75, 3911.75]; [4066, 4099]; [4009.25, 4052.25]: 1.9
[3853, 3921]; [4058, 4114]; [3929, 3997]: 4.0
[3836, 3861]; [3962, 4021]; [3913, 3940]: 1.1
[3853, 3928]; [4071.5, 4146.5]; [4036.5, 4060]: 0.6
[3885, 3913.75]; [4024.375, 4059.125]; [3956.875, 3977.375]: 0.7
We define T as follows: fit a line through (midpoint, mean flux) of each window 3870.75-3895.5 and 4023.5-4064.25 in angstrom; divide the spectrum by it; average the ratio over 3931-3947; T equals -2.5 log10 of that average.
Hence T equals 0.08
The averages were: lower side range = 227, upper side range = 194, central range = 200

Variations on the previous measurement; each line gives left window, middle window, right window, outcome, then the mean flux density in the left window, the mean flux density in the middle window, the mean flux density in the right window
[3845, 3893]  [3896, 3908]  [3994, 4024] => 0.04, 231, 215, 195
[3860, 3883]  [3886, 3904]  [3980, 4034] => 0.03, 232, 219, 195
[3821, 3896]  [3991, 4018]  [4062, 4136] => 0.06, 227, 195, 194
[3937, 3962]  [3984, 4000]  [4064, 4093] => 0.03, 203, 196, 197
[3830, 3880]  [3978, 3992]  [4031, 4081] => 0.04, 228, 200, 197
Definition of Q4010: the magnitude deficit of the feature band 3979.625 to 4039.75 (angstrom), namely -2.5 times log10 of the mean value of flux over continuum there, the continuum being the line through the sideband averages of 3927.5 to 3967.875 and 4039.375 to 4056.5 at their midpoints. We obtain 0.02 mag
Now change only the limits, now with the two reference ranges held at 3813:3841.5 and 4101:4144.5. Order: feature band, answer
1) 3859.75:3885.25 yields -0.08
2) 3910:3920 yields 0.02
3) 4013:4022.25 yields 0.02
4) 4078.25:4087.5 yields -0.02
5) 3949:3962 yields 0.02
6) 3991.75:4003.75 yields 0.04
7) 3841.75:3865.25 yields -0.07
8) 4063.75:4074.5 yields -0.02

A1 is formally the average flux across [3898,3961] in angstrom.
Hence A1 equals 206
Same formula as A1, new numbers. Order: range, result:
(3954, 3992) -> 201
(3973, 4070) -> 196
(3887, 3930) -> 213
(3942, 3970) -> 202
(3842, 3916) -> 226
